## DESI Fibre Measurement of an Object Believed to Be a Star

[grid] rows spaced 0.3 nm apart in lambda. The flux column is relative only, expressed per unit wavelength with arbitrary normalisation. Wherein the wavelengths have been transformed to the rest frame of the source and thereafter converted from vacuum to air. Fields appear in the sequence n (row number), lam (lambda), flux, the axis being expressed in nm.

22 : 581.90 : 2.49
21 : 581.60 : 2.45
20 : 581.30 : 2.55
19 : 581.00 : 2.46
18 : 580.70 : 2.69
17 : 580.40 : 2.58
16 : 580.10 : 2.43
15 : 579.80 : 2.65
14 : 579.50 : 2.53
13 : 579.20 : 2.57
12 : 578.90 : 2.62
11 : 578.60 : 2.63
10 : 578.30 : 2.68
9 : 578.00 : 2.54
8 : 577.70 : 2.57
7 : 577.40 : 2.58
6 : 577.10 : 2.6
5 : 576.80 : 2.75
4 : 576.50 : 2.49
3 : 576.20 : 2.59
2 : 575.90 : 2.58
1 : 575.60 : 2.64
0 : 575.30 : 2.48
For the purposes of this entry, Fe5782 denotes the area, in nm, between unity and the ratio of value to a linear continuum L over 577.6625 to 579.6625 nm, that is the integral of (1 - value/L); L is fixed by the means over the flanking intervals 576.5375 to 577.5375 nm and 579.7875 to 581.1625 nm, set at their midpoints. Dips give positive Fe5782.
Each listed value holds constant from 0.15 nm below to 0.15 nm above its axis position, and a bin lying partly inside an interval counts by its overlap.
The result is 0.00 nm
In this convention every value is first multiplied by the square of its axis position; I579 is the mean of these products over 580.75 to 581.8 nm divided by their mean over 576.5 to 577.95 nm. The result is 0.98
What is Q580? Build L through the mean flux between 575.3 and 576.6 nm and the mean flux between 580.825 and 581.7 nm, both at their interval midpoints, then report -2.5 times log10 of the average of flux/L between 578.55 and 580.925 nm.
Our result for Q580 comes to -0.03 mag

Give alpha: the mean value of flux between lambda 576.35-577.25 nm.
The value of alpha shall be 2.61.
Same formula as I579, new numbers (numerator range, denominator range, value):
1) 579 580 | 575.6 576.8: 1.01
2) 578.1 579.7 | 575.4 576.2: 1.01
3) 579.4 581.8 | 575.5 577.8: 0.99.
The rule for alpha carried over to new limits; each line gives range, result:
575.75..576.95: 2.6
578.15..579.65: 2.61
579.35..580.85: 2.58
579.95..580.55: 2.51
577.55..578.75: 2.61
